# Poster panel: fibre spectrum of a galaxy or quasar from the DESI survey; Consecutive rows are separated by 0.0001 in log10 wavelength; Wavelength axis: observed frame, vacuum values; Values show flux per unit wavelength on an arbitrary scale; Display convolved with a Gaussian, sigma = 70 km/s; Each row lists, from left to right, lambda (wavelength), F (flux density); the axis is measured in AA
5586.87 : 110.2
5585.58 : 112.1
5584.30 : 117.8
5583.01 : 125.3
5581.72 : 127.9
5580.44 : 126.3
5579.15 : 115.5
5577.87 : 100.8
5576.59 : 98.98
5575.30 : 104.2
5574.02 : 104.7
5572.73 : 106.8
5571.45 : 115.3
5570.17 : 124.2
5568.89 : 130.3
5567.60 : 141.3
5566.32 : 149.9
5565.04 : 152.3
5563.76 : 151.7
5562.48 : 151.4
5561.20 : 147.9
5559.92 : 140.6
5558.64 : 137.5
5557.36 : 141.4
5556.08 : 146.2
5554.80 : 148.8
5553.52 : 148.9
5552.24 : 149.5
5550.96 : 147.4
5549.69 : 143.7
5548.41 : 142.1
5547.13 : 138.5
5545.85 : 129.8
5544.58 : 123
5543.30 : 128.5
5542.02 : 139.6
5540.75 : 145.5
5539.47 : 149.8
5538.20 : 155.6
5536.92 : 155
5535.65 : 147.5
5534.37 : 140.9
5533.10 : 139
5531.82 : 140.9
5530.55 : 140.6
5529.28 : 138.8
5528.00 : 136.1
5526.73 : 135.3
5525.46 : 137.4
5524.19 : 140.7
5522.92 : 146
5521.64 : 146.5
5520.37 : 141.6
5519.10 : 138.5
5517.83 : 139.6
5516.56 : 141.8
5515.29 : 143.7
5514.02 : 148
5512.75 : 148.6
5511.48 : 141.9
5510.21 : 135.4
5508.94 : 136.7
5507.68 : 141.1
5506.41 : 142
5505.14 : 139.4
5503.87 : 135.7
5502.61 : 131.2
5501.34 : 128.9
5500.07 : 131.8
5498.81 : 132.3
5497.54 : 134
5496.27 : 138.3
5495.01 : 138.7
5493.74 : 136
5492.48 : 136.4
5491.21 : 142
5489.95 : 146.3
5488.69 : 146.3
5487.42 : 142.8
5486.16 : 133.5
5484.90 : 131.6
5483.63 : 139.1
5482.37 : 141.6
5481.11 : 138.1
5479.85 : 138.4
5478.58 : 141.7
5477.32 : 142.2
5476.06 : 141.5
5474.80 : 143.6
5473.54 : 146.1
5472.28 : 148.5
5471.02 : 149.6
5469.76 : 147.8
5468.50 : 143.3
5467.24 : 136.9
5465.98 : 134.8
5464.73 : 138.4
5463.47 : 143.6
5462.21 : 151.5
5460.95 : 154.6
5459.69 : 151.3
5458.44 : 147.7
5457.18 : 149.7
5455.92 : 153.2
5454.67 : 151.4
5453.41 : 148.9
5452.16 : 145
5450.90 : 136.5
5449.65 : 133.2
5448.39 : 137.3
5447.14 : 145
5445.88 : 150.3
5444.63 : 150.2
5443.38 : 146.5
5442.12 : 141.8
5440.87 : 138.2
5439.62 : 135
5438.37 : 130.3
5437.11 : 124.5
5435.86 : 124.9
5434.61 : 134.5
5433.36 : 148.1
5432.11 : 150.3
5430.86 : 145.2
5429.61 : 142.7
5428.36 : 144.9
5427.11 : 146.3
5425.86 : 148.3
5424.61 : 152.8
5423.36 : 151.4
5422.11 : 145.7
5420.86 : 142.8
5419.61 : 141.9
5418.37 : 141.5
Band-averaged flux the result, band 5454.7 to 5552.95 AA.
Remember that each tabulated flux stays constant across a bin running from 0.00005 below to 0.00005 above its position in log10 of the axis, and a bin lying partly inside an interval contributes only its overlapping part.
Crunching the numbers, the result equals 141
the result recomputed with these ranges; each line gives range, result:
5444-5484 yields 144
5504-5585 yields 137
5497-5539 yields 140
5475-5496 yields 140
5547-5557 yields 146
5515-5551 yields 141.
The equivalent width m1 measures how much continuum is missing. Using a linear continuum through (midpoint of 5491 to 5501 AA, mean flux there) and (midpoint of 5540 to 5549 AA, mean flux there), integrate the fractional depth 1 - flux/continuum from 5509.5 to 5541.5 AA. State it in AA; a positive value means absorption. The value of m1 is -1.8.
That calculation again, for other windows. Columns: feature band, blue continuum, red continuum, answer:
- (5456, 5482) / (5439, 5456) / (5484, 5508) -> -0.7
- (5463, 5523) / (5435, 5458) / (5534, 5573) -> 0.5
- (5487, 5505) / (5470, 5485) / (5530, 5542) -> 0.8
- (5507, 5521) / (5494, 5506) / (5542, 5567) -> -0.5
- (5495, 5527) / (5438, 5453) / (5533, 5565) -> 0.8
